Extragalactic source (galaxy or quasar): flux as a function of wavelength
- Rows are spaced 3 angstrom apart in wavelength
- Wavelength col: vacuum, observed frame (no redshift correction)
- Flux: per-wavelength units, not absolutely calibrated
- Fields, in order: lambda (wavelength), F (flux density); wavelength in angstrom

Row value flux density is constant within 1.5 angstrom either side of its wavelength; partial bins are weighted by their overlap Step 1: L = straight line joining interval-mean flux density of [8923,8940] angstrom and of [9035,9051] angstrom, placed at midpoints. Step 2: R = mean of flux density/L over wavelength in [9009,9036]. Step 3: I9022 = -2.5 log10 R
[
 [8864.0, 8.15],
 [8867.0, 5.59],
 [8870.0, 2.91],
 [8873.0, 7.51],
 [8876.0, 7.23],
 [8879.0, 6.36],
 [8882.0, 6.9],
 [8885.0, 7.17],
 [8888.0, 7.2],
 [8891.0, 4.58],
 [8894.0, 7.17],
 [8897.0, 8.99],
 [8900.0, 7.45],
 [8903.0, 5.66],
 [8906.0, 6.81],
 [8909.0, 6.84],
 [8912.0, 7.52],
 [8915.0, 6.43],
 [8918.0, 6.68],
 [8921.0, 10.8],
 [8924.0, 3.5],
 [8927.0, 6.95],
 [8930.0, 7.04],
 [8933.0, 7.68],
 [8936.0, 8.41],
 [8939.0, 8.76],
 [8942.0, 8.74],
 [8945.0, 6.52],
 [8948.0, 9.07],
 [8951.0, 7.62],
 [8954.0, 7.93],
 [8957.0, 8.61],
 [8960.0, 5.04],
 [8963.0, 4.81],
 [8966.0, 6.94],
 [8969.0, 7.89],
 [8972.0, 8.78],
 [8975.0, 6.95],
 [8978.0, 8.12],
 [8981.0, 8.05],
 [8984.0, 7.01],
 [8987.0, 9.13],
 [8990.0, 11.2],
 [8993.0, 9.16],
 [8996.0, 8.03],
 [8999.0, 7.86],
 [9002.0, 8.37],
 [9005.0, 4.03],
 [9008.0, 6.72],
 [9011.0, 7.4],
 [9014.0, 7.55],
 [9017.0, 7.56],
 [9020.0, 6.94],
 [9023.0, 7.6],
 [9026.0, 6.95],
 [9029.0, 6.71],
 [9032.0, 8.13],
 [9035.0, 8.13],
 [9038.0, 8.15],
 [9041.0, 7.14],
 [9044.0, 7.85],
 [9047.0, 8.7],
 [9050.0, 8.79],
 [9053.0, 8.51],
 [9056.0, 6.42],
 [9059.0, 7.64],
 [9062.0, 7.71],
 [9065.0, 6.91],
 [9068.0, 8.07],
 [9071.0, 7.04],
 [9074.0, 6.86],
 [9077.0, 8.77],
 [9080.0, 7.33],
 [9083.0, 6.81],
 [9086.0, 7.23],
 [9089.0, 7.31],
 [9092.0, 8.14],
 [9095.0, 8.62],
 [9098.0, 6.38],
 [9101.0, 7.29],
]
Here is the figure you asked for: 0.07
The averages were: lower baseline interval 7.11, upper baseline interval 8.11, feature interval 7.41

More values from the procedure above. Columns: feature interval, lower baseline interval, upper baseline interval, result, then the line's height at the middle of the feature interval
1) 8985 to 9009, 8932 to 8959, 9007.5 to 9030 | -0.081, 7.47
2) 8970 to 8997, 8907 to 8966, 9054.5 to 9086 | -0.161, 7.32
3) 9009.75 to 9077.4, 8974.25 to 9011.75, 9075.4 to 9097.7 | 0.021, 7.76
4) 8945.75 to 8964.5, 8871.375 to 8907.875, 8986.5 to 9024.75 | 0.035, 7.39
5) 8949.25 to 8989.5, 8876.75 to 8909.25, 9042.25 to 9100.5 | -0.055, 7.18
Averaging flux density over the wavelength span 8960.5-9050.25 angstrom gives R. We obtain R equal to 7.64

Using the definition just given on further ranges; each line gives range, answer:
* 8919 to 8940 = 7.54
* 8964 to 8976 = 7.55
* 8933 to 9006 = 7.82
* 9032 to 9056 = 8.07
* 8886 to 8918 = 6.86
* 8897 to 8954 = 7.42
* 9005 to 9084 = 7.49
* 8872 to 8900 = 7.03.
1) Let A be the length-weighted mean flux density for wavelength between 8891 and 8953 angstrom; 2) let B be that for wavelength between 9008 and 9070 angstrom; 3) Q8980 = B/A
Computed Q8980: 1.0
